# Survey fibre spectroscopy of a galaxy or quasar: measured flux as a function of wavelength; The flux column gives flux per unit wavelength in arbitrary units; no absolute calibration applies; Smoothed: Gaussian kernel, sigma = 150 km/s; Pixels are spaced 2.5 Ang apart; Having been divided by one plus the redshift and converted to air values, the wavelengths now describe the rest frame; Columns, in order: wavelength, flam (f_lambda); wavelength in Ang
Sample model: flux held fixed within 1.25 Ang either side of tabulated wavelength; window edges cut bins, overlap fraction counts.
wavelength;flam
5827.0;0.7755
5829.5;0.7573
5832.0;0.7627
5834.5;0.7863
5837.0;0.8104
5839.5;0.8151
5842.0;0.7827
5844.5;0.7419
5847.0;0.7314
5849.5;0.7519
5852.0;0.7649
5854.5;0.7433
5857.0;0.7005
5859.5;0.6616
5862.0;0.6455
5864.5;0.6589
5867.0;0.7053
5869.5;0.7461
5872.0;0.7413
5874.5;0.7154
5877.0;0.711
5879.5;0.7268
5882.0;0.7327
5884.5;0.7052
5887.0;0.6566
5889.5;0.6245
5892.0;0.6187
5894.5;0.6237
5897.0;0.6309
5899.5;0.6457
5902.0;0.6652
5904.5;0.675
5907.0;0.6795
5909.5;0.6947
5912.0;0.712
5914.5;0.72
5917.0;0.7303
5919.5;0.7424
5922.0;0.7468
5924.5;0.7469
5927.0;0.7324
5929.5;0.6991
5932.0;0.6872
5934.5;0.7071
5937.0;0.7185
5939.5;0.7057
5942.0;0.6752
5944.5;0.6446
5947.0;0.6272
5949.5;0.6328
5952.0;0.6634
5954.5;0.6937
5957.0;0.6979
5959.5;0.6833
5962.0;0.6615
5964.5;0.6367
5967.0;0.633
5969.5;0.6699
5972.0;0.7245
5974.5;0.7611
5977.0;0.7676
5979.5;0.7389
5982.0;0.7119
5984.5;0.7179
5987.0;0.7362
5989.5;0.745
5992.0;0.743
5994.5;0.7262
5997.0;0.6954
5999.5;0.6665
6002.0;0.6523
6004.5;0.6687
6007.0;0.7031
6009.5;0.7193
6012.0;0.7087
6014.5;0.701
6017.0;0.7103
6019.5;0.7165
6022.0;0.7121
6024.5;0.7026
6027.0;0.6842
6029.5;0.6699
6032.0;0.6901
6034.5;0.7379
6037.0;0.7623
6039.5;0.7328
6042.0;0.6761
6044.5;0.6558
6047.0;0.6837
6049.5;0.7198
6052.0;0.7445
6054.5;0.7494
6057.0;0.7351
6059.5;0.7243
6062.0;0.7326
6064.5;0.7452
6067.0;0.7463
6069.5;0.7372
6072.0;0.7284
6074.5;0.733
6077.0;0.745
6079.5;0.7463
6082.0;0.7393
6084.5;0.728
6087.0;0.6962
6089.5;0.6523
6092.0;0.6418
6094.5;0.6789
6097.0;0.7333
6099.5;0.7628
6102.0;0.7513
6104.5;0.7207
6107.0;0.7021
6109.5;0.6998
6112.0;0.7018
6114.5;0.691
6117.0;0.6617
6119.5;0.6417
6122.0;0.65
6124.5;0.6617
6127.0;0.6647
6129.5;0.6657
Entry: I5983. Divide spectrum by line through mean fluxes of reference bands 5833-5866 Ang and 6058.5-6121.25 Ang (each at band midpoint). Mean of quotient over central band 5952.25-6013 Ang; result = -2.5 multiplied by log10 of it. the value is 0.03 mag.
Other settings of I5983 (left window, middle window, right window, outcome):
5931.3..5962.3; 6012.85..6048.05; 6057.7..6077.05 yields 0.02 mag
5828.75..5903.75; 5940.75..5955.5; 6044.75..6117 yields 0.09 mag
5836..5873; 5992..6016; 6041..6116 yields 0.04 mag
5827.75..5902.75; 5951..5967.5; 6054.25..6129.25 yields 0.07 mag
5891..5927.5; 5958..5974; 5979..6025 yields 0.05 mag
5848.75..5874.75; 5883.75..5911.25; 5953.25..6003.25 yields 0.08 mag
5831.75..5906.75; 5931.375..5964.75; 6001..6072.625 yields 0.06 mag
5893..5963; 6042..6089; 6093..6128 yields -0.05 mag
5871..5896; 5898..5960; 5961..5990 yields 0.00 mag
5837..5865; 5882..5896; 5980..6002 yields 0.12 mag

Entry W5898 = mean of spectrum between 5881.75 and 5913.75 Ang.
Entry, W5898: 0.665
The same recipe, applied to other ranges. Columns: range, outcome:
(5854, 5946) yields 0.693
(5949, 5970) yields 0.664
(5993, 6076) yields 0.711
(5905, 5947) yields 0.706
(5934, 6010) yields 0.694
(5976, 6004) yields 0.716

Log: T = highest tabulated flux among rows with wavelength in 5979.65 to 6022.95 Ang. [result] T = 0.745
